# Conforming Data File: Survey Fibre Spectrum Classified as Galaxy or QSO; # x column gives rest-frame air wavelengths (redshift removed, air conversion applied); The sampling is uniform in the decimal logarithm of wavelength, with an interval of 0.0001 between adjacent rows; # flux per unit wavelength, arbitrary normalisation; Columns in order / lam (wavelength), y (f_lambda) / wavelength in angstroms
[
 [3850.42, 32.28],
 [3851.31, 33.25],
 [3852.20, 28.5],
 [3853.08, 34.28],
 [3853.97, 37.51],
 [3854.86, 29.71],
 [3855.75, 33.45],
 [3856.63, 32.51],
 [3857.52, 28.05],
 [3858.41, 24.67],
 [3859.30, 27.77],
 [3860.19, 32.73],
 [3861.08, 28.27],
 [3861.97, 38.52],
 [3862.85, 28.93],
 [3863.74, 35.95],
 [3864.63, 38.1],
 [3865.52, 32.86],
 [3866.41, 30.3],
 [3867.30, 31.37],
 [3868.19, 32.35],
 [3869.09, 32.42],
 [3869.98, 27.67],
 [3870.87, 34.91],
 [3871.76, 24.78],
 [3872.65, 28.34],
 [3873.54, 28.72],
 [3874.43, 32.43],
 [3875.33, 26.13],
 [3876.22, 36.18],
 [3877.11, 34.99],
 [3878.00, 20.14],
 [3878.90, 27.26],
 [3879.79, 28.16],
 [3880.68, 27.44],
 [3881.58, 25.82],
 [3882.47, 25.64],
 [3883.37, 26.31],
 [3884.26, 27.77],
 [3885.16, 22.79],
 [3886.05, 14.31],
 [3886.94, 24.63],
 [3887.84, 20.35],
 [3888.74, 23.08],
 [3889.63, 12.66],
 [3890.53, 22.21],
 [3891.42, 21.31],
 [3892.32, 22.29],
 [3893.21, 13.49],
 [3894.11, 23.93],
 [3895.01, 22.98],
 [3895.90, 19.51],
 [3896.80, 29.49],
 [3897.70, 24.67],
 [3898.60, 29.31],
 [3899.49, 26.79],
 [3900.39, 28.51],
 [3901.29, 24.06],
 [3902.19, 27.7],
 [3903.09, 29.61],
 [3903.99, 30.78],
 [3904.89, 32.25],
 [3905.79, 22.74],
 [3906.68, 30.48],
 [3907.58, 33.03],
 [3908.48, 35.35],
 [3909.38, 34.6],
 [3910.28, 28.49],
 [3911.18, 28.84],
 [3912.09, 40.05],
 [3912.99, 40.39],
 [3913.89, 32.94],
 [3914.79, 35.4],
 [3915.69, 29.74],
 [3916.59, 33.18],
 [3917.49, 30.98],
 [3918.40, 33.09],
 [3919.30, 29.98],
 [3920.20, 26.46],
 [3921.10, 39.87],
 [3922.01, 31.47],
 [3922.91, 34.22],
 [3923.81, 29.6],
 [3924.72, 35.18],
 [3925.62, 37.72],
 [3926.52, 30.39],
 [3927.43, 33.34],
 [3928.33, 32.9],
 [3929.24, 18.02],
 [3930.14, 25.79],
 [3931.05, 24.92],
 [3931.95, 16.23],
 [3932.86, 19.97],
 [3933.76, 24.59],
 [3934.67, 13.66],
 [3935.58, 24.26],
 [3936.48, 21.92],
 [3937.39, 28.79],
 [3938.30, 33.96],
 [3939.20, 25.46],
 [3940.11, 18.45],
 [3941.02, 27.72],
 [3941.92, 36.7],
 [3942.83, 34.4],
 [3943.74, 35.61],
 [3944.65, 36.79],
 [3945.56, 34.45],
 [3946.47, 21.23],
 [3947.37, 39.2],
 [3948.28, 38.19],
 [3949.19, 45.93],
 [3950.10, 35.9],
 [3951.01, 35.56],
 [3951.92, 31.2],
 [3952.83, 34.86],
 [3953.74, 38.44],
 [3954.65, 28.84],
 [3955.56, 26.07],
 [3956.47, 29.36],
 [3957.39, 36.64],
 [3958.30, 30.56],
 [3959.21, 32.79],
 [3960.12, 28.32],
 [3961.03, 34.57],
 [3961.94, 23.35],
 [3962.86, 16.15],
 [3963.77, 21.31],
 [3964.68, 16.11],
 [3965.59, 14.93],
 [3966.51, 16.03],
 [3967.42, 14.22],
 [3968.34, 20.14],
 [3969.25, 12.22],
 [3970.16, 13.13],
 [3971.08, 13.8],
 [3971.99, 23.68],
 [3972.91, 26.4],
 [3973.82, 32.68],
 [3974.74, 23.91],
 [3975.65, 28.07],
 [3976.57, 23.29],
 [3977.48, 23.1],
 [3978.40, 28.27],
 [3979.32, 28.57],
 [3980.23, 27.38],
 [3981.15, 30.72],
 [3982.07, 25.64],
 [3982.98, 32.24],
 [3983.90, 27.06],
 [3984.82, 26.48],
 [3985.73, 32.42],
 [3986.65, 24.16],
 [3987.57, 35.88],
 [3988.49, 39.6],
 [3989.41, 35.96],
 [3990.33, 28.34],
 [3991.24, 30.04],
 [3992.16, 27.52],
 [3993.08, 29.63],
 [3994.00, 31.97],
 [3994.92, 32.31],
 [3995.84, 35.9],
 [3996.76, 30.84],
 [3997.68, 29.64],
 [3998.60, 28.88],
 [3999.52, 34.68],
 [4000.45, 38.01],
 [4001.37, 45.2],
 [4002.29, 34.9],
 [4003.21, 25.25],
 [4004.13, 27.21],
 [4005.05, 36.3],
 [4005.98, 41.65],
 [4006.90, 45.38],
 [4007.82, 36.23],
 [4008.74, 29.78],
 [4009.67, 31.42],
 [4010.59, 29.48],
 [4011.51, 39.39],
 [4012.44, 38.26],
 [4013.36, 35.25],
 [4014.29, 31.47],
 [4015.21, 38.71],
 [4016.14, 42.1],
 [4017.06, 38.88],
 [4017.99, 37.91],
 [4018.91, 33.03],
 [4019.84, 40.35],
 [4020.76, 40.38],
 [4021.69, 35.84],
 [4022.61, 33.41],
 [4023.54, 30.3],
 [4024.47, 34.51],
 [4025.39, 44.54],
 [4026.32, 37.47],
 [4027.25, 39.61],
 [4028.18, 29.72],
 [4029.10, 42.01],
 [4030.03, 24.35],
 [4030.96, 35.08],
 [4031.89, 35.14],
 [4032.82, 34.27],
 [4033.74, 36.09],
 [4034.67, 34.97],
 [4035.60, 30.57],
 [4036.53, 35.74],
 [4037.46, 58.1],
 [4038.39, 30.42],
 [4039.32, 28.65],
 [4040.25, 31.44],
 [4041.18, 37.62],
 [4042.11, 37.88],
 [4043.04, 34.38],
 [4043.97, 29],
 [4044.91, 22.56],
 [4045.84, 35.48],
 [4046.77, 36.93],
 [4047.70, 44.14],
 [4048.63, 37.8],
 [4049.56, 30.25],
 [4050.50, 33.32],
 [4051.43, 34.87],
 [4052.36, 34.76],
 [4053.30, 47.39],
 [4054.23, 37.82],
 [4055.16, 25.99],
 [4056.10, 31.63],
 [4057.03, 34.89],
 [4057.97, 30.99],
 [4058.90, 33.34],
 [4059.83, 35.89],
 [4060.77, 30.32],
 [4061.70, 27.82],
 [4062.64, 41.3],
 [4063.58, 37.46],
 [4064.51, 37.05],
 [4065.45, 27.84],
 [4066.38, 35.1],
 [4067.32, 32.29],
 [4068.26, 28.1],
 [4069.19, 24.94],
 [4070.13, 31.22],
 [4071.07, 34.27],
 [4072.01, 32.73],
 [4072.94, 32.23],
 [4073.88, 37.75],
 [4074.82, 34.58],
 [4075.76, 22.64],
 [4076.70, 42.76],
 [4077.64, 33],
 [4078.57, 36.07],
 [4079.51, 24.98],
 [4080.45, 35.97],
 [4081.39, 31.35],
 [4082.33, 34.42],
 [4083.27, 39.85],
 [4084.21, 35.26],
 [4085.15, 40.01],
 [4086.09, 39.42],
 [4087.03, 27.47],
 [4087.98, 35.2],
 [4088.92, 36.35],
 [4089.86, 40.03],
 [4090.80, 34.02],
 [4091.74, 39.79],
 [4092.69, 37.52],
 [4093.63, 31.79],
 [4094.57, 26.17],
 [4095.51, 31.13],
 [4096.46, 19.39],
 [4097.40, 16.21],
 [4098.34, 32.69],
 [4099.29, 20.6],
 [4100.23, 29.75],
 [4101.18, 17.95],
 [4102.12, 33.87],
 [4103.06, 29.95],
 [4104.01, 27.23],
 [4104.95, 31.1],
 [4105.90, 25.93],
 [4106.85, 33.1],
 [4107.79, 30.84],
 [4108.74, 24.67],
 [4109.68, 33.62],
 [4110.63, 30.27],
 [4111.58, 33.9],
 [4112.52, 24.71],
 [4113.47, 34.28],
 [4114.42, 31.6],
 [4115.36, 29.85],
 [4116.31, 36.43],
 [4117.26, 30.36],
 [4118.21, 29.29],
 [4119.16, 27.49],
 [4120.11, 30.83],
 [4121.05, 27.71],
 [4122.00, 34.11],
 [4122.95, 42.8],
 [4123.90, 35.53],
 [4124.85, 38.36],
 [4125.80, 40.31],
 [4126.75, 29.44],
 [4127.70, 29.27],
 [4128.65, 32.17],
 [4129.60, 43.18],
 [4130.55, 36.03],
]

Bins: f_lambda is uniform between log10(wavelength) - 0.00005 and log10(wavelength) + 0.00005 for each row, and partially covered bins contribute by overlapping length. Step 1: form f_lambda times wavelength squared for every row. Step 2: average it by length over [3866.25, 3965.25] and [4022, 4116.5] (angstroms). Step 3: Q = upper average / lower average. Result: 1.2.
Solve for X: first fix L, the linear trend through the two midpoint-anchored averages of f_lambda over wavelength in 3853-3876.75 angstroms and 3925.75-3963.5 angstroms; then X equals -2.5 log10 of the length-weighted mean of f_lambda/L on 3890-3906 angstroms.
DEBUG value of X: 0.216 mag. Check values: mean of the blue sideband 31.4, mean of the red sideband 29.4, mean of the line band 25.1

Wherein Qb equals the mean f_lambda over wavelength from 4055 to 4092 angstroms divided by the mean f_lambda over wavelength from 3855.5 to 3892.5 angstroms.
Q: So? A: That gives 1.20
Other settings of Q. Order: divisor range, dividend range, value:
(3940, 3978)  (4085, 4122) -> 1.19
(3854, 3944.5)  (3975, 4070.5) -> 1.26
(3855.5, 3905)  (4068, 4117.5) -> 1.28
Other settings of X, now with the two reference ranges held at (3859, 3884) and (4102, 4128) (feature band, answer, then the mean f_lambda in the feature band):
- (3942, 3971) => 0.09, 28.2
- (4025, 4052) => -0.13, 35.2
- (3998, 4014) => -0.13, 35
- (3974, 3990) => 0.07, 29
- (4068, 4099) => -0.04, 32.7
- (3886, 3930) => 0.07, 28.5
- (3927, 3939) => 0.24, 24.5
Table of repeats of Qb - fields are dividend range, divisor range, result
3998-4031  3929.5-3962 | 1.20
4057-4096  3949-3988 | 1.27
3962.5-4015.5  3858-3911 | 1.05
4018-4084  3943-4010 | 1.16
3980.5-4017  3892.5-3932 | 1.12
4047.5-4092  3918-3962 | 1.13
